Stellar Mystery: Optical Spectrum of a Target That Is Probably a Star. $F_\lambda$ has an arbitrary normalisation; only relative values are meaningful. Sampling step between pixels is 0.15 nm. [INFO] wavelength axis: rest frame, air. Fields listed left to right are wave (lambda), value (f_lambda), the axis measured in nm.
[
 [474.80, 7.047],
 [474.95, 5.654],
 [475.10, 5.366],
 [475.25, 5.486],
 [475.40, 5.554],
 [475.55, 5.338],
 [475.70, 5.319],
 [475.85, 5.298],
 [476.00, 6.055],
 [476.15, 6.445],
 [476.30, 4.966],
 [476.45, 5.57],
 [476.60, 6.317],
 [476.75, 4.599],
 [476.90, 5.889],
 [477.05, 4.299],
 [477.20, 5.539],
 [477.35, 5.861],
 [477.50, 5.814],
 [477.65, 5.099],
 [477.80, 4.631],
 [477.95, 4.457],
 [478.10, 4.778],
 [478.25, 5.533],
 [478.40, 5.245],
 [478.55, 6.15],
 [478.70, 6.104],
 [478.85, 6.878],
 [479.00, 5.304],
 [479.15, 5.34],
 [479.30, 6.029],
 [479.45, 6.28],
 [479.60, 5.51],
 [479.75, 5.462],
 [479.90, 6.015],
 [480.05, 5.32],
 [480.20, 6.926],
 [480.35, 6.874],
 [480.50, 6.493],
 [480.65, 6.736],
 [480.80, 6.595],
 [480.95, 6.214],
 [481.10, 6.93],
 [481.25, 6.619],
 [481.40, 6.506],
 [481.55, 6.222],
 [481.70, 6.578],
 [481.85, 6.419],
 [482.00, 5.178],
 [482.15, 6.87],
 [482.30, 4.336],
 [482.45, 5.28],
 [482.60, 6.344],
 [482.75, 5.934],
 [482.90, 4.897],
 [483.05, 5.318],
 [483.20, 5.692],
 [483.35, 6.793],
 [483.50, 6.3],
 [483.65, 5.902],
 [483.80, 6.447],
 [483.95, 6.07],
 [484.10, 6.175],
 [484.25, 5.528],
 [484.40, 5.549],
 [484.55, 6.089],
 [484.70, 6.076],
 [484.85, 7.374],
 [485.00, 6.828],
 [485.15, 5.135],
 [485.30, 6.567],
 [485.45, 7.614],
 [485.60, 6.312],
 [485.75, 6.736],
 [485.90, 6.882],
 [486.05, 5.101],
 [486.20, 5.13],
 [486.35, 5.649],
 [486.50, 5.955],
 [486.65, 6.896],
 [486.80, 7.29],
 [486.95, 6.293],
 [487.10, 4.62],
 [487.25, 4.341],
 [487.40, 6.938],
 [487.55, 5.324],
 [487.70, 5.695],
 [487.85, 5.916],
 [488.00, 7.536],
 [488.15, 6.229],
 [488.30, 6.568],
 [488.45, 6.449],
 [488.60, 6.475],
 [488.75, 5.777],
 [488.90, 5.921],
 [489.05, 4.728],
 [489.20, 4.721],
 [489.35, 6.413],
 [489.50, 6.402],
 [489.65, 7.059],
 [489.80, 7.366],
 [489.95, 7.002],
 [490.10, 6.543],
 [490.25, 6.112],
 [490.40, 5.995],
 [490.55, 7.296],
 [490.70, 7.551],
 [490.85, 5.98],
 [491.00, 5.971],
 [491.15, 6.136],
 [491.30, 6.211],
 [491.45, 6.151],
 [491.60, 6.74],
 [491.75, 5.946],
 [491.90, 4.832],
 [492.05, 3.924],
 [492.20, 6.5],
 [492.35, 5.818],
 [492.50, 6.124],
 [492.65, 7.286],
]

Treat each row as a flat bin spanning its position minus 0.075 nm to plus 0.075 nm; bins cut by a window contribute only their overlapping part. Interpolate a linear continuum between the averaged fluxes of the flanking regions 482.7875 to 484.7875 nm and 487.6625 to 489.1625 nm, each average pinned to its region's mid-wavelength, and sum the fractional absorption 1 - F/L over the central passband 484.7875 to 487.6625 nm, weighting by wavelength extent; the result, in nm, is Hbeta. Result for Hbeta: -0.062 nm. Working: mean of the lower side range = 5.92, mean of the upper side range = 6.11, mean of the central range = 6.15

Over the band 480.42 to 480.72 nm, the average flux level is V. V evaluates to 6.62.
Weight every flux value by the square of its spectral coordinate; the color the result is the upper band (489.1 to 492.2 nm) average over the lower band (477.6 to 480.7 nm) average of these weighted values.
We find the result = 1.13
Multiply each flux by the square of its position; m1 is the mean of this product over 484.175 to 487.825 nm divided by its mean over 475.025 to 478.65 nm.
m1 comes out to 1.17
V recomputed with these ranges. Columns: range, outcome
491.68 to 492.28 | 5.3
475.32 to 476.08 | 5.52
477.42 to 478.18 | 4.97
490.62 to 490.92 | 6.79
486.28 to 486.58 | 5.82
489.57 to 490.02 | 7.14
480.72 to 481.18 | 6.58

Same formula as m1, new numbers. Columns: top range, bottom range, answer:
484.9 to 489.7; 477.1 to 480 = 1.14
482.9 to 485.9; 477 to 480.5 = 1.13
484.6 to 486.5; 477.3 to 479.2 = 1.18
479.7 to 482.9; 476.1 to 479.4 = 1.14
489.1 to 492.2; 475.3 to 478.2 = 1.23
